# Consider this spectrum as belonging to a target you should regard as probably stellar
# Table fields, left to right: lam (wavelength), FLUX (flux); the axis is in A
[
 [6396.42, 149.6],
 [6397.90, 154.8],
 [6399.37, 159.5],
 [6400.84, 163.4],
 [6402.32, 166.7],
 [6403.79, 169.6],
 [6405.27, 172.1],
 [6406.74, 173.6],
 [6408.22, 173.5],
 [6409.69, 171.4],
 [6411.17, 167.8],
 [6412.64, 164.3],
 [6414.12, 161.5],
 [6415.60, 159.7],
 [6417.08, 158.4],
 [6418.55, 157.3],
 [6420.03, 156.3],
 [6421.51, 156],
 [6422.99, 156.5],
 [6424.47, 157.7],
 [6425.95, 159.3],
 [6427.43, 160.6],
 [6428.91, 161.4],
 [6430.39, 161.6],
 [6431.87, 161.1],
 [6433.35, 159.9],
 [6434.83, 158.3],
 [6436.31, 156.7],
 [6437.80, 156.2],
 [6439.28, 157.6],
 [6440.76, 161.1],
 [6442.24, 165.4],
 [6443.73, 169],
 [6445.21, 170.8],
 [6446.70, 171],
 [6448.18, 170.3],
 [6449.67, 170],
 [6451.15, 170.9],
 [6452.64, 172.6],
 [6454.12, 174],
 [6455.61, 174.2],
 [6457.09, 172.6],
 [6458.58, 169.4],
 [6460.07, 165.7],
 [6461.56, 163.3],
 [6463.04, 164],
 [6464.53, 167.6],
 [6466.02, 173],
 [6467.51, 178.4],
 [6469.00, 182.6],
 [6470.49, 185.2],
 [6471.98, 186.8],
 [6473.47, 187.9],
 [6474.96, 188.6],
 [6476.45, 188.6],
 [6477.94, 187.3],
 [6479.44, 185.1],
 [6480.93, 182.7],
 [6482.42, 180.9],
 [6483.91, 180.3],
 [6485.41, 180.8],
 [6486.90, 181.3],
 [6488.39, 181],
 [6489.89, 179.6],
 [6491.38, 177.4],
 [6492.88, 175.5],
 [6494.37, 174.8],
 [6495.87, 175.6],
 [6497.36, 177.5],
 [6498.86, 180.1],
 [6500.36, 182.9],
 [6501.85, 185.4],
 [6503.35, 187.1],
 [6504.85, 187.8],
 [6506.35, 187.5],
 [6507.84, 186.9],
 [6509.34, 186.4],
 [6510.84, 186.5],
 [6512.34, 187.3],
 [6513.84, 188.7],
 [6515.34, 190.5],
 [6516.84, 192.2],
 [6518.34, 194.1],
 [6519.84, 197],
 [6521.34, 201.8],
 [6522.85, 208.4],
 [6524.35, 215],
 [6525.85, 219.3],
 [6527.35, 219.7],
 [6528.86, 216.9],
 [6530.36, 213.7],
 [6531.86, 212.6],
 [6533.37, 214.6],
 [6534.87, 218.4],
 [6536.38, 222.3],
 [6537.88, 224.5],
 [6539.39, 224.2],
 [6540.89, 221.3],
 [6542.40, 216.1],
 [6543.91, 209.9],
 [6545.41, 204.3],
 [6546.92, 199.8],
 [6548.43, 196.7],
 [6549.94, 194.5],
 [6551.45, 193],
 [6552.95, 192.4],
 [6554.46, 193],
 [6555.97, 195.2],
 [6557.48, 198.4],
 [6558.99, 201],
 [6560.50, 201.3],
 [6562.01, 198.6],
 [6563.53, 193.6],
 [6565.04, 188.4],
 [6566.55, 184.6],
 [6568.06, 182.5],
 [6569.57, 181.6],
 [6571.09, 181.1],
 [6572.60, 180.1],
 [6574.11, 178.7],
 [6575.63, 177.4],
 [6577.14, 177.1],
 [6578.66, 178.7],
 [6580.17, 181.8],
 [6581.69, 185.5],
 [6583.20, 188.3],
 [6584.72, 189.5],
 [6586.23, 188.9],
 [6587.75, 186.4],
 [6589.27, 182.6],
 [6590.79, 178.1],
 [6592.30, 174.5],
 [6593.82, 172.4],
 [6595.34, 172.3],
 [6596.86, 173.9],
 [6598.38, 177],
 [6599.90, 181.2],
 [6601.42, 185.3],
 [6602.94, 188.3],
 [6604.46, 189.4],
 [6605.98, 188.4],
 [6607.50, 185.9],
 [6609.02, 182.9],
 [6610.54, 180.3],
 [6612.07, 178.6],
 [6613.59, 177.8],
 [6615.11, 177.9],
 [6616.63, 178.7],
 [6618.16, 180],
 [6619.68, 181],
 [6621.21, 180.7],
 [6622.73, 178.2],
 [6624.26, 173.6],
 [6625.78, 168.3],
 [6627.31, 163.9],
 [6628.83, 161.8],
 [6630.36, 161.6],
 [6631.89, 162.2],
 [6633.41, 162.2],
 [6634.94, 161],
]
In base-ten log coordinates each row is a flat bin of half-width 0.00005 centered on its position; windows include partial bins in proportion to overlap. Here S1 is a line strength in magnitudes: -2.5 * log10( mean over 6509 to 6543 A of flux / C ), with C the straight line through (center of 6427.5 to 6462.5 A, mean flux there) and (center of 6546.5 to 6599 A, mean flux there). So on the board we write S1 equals -0.16 mag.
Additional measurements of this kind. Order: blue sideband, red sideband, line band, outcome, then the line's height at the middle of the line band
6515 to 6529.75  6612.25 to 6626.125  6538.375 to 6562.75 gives -0.03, 198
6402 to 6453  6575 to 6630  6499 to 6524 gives -0.12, 171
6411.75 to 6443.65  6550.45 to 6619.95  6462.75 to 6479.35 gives -0.09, 166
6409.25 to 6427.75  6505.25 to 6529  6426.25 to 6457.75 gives 0.03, 169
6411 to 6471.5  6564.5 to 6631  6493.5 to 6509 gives -0.07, 171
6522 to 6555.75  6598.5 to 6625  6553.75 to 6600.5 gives 0.06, 195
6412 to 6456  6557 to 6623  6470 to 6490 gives -0.09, 169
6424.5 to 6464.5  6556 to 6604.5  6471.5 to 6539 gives -0.11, 174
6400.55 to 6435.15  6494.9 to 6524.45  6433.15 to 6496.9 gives 0.02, 176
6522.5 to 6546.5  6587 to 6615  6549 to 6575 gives 0.06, 202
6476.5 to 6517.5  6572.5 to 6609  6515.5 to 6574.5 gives -0.11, 183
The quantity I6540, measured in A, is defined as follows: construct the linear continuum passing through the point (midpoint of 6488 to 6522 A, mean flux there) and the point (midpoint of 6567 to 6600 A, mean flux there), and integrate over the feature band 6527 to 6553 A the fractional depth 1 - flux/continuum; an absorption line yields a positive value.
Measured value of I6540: -4.0 A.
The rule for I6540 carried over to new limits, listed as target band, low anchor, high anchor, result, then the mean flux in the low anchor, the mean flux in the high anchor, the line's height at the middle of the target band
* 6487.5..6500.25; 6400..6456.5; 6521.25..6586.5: 0.32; 164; 199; 183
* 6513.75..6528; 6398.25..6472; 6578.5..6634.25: -2.56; 166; 178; 172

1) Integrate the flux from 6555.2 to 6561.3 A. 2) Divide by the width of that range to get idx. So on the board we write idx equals 199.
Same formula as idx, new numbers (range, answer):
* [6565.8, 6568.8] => 184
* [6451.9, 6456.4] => 174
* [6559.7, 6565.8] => 195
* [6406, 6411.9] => 172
